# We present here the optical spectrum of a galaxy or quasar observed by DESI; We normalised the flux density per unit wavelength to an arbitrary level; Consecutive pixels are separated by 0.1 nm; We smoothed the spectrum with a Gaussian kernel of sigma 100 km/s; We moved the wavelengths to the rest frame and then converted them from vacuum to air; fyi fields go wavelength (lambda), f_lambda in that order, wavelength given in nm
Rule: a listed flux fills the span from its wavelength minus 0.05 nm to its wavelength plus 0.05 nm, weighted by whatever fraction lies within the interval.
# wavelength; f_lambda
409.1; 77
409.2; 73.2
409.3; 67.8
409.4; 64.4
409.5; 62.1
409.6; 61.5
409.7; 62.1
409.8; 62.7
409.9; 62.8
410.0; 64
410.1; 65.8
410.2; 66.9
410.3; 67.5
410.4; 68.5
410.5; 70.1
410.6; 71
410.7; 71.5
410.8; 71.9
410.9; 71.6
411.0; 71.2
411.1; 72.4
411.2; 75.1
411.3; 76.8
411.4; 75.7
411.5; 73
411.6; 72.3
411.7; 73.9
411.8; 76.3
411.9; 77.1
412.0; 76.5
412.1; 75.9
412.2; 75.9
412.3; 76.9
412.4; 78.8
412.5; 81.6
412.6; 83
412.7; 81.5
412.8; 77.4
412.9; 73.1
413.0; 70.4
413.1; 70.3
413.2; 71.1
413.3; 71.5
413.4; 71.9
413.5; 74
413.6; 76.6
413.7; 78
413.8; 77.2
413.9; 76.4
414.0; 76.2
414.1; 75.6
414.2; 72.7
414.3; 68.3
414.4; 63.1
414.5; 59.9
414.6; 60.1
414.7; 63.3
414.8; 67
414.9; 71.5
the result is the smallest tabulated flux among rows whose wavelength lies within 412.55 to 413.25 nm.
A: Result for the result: 70.3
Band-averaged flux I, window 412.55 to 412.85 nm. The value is 80.6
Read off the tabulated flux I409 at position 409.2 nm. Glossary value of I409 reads 73.2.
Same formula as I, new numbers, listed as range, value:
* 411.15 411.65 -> 74.6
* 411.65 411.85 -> 75.1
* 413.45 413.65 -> 75.3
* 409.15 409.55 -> 66.9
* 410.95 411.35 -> 73.9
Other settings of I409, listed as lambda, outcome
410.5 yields 70.1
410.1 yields 65.8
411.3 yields 76.8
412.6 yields 83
